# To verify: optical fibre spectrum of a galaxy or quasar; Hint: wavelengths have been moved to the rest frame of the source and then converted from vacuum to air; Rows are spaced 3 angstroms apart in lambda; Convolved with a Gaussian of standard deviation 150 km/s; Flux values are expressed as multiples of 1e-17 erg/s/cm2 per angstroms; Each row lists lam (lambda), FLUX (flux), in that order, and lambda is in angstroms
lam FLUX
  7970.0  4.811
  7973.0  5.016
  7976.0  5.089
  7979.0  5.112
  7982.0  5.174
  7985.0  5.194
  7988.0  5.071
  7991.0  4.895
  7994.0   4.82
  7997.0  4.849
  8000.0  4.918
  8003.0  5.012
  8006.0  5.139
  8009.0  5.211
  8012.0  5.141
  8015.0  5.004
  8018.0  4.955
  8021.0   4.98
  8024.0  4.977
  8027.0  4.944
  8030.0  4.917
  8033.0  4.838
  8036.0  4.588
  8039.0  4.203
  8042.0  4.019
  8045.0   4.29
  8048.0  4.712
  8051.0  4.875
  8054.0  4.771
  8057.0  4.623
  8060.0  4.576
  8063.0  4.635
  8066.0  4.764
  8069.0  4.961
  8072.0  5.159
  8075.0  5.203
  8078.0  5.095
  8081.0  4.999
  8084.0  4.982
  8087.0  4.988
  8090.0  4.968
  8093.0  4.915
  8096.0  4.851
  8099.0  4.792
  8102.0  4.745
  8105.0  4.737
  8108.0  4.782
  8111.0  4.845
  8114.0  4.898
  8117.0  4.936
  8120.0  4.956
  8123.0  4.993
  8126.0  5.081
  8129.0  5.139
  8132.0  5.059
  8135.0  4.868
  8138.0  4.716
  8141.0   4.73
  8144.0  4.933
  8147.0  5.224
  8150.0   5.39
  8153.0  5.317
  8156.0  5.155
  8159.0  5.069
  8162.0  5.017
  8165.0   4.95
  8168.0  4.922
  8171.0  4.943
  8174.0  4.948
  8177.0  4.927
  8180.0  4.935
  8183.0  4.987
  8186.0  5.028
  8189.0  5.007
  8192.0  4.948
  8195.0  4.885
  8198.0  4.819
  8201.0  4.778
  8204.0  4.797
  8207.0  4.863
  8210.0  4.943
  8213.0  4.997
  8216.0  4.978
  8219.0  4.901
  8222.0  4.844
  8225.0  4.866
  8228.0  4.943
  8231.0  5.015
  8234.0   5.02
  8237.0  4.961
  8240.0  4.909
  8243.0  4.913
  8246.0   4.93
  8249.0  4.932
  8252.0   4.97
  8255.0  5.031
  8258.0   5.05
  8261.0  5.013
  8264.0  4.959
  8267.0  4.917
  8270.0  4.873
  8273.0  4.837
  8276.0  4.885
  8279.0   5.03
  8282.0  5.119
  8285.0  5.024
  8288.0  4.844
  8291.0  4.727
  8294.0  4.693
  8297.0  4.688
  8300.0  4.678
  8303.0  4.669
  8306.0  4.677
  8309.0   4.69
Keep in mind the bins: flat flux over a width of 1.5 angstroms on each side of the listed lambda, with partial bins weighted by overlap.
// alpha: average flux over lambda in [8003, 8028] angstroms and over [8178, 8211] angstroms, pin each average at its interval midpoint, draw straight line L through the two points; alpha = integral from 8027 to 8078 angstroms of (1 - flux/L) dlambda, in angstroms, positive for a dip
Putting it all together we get 3.06 angstroms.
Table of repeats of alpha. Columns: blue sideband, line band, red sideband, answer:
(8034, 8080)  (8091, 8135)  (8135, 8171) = -0.1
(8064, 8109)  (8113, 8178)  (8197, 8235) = -1.2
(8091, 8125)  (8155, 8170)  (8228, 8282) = -0.4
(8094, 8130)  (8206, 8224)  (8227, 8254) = 0.1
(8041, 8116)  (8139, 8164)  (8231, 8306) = -1.3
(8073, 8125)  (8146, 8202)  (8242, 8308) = -1.2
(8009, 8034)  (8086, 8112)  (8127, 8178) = 0.8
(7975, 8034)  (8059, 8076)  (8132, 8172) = 0.5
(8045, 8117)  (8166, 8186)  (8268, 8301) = -0.4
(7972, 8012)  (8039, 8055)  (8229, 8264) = 1.7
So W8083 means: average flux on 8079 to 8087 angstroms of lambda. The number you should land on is 5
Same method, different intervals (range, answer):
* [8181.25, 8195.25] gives 4.98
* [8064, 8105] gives 4.94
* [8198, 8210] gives 4.83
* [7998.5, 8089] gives 4.85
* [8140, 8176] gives 5.05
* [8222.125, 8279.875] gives 4.95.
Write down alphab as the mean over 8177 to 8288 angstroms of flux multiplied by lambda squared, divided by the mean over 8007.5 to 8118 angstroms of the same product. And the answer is 1.07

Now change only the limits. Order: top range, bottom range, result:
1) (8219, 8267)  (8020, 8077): 1.10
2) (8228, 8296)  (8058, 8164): 1.03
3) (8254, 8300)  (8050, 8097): 1.05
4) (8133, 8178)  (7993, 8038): 1.05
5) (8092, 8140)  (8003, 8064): 1.05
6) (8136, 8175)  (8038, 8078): 1.10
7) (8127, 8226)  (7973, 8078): 1.06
